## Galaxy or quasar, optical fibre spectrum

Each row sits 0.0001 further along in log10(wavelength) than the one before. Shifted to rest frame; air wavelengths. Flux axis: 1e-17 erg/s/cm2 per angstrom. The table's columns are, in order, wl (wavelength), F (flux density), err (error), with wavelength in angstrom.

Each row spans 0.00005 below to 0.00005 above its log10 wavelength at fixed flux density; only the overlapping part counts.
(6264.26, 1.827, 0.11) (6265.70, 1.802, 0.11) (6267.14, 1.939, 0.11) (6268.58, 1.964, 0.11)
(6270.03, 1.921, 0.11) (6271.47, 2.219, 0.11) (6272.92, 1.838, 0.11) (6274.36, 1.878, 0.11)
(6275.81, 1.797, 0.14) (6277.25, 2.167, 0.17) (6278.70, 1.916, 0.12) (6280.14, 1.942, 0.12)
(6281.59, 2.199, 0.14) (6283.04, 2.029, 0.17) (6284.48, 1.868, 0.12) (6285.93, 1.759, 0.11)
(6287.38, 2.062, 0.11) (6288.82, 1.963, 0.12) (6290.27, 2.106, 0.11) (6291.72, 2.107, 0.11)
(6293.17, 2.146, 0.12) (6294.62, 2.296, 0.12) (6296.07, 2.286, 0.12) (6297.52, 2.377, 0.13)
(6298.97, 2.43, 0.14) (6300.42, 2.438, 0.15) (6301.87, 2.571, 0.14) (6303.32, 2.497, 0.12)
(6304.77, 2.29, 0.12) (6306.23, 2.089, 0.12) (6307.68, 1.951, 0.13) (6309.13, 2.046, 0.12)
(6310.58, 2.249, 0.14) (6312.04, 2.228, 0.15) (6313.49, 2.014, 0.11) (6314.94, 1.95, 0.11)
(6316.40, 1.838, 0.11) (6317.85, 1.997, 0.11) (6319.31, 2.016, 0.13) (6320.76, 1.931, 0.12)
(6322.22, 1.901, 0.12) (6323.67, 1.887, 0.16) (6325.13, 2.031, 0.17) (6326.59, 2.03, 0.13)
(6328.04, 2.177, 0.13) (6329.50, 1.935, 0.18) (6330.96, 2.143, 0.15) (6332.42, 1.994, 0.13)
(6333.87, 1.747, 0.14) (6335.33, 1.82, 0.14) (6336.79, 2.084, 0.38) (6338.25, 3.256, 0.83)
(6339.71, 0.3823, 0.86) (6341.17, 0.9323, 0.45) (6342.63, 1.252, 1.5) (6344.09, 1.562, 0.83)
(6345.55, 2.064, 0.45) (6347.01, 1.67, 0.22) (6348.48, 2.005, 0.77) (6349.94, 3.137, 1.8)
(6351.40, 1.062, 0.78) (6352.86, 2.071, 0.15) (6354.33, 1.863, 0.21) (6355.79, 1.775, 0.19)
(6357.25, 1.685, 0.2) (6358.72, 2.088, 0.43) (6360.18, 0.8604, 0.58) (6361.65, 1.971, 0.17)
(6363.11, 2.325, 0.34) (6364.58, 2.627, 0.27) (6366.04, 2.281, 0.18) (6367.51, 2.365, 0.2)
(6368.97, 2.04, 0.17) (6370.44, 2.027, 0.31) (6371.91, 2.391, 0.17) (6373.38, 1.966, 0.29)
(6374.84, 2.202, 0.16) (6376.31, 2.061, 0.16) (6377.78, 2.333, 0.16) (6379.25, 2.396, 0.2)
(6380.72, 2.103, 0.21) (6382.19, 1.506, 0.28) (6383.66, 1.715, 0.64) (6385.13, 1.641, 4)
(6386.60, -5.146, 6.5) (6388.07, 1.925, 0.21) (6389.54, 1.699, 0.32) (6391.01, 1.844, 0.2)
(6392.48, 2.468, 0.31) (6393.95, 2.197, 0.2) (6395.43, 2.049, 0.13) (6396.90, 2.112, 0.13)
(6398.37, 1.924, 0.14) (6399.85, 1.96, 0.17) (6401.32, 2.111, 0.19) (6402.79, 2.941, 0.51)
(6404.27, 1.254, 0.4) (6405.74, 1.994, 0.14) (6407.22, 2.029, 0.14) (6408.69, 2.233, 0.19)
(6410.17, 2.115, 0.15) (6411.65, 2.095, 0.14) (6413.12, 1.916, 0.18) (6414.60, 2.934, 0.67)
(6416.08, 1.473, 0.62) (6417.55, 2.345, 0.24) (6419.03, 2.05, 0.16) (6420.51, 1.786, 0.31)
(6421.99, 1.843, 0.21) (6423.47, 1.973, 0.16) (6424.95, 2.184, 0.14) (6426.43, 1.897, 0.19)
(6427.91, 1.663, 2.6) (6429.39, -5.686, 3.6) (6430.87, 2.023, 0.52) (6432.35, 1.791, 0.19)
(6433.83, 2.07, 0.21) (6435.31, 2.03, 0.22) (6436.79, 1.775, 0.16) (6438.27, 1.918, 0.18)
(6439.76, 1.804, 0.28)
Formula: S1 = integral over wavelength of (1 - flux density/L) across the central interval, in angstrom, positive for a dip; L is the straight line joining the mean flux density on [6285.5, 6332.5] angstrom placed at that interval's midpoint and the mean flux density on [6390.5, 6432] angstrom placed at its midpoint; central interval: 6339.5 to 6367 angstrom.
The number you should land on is 2.3 angstrom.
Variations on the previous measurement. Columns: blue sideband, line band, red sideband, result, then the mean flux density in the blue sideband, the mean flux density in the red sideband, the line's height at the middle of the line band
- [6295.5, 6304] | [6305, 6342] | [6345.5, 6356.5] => 4.4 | 2.44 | 1.95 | 2.21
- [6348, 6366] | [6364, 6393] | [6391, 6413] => 4.4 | 1.97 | 2.09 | 2.03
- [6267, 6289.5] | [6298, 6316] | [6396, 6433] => -2.9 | 1.97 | 1.72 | 1.91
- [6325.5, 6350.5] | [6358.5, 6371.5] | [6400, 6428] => -0.8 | 1.89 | 2.05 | 1.95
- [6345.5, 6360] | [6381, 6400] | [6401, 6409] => 6.2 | 1.89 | 2.09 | 2.03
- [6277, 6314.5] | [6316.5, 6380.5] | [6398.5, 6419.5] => 5.0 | 2.15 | 2.1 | 2.13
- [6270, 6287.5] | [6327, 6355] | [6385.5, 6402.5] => -3.0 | 1.97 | 1.42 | 1.67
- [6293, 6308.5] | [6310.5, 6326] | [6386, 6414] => 1.5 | 2.31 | 1.71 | 2.2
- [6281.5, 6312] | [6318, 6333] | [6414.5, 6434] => 0.0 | 2.18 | 1.39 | 2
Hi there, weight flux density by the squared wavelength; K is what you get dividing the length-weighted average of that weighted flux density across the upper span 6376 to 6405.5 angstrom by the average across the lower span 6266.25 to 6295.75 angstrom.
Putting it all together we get 0.85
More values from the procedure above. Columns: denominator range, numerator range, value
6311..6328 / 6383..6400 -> 0.69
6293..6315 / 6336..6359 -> 0.81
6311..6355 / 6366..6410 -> 0.97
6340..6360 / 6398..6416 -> 1.24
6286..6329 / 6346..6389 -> 0.84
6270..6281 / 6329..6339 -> 1.11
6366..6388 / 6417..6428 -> 1.27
